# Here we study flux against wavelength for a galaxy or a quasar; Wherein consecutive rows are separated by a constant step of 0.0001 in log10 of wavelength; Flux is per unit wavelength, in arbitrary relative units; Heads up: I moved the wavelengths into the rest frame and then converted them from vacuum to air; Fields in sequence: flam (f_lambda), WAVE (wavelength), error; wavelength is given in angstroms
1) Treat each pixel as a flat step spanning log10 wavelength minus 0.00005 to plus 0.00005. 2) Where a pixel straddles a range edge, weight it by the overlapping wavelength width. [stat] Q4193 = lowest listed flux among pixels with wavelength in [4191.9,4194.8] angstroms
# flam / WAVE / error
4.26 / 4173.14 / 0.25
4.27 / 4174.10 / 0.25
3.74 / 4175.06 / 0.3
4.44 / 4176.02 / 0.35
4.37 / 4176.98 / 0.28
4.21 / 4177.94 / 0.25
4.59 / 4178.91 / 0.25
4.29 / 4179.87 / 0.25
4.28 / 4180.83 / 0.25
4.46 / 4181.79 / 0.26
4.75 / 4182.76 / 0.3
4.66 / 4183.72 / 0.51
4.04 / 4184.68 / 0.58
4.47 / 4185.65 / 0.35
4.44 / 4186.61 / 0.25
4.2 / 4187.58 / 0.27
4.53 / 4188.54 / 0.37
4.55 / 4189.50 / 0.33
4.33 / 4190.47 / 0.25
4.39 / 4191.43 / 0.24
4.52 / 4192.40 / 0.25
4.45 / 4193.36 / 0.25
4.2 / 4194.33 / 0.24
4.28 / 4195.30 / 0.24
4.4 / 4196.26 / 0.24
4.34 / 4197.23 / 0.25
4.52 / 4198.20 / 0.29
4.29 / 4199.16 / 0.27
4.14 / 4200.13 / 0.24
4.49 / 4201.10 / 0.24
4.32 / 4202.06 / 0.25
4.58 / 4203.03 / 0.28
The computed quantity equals 4.2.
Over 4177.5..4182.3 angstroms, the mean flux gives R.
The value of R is 4.36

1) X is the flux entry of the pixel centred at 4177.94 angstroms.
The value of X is 4.21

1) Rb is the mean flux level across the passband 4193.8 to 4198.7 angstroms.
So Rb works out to 4.35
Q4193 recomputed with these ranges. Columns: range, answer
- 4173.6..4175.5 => 3.74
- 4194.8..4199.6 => 4.28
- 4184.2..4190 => 4.04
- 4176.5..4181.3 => 4.21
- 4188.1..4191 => 4.33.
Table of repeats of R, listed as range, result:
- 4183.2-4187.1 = 4.4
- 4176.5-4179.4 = 4.39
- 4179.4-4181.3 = 4.29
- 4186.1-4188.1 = 4.33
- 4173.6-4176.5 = 4.16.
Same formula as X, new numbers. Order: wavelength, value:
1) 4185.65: 4.47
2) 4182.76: 4.75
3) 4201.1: 4.49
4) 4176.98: 4.37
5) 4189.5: 4.55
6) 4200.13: 4.14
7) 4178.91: 4.59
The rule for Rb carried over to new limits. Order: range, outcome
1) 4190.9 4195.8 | 4.37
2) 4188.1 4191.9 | 4.45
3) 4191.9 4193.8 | 4.49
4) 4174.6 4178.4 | 4.2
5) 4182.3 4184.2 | 4.72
